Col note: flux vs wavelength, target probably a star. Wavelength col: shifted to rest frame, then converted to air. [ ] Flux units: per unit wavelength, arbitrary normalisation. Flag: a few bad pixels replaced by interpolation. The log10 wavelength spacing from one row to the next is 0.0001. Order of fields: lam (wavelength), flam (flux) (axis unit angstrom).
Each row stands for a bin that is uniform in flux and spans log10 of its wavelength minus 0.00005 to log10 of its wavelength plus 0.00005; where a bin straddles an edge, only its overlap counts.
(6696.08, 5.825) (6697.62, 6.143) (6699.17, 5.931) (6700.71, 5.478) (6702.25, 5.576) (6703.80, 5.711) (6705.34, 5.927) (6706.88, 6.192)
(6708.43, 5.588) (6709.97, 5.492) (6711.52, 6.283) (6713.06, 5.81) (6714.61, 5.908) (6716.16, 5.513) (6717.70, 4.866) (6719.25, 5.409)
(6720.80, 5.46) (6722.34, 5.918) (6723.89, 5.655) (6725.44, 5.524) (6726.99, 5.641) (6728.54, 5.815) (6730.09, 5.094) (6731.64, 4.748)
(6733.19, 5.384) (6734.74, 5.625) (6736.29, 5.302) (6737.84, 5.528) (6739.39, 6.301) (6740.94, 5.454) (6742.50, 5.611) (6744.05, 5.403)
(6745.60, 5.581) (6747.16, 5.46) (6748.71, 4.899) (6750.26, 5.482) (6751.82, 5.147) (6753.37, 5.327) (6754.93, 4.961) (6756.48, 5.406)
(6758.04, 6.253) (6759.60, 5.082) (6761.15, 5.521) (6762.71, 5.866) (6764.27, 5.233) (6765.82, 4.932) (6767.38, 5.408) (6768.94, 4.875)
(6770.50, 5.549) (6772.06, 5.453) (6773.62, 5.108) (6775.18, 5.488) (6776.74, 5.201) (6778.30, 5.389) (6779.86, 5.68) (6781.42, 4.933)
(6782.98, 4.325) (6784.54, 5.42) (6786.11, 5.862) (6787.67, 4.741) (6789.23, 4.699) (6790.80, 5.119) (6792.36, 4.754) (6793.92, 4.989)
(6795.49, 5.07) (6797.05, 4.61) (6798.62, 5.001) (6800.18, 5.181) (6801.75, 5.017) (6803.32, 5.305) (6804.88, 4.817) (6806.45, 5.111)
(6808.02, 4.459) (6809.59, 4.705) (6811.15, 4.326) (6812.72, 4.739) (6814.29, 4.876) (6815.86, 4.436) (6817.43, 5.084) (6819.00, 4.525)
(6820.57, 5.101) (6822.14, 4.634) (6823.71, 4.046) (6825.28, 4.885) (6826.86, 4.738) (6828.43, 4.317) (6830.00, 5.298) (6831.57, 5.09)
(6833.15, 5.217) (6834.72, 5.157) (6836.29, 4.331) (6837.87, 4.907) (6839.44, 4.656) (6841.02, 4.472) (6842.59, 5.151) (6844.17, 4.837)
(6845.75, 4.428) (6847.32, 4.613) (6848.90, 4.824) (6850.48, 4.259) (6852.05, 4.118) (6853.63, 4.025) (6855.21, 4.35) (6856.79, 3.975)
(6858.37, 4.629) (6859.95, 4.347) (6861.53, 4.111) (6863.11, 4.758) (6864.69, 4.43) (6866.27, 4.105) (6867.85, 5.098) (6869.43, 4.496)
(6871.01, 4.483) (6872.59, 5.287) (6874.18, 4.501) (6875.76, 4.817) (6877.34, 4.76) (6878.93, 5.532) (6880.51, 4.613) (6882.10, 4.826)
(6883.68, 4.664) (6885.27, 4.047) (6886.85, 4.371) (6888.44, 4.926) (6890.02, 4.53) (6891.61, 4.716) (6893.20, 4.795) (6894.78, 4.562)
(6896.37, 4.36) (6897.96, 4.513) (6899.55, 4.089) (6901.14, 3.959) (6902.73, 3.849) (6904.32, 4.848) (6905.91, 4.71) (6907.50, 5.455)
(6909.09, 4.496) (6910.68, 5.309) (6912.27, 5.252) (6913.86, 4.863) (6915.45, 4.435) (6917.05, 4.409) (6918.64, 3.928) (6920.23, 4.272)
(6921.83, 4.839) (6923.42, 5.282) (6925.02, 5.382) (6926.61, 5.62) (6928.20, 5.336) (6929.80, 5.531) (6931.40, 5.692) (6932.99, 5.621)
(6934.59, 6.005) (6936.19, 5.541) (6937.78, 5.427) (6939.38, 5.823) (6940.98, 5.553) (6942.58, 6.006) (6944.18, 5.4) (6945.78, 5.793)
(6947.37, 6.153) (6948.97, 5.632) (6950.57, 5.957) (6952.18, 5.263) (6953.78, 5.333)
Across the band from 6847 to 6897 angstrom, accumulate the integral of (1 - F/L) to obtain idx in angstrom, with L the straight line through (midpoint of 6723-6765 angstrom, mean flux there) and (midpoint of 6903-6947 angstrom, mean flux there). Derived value 6.8 angstrom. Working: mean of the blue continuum 5.46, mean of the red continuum 5.21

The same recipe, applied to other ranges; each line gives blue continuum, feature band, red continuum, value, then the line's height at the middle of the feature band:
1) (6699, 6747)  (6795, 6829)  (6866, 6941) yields 3.0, 5.24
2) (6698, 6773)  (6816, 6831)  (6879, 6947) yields 1.5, 5.24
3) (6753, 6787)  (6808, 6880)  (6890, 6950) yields 7.6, 5.2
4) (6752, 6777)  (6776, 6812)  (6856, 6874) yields 0.9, 5.11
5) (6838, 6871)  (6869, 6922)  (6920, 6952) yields 4.1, 5.03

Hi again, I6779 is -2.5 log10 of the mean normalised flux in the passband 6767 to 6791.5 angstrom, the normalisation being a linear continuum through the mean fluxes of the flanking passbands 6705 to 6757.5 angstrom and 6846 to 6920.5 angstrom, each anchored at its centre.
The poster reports 0.004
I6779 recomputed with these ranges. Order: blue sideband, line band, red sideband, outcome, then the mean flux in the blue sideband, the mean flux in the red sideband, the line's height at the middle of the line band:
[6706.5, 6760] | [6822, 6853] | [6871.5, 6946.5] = 0.11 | 5.51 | 4.95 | 5.18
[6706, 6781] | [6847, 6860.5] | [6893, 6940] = 0.18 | 5.47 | 4.94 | 5.13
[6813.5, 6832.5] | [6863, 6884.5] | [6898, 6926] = -0.01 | 4.75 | 4.67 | 4.71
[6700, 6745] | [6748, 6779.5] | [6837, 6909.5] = 0.00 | 5.59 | 4.57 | 5.31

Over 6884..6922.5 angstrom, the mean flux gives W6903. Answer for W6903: 4.56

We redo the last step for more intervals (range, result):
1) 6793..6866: 4.69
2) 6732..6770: 5.41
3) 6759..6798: 5.17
